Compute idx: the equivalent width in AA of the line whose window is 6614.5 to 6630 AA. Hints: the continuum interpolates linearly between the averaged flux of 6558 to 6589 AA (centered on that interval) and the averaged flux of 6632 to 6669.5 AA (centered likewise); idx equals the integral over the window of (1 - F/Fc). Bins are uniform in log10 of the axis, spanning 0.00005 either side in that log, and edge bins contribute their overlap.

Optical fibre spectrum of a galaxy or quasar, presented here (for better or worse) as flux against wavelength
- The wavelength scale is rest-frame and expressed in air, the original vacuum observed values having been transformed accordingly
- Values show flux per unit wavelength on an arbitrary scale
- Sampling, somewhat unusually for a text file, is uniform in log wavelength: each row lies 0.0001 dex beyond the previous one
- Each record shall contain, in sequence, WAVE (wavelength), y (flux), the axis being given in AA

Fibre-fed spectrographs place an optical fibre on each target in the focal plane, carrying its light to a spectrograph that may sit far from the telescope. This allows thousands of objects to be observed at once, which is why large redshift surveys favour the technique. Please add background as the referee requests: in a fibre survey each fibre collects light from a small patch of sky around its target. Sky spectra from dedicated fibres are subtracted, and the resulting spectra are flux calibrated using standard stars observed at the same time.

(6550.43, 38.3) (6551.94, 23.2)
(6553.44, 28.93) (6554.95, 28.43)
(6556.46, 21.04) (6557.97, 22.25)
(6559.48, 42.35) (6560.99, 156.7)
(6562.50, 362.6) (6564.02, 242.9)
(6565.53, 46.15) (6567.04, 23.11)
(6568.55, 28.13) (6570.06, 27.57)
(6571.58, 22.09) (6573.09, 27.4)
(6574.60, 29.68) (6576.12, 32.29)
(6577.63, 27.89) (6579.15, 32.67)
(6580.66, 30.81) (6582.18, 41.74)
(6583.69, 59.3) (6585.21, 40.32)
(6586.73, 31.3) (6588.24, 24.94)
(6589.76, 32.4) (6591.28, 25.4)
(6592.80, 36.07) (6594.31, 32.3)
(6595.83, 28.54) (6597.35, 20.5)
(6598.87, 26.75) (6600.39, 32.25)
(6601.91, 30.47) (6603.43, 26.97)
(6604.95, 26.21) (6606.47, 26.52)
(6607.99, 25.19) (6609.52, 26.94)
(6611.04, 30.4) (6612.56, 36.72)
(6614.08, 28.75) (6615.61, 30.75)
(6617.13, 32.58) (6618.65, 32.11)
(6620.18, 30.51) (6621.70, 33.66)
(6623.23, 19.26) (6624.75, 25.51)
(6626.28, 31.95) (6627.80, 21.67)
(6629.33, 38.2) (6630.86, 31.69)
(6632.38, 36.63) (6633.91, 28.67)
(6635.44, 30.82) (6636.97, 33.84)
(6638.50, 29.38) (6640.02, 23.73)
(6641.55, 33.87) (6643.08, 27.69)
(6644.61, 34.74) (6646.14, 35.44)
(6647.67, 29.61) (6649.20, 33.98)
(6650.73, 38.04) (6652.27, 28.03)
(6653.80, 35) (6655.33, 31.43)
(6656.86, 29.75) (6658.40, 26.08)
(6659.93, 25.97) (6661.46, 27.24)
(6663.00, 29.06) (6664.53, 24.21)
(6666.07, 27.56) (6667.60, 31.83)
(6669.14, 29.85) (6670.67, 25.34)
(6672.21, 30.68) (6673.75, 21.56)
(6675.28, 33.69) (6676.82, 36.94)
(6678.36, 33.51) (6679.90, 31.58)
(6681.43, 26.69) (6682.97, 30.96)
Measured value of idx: 4.9 AA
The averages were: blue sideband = 65.4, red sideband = 30.4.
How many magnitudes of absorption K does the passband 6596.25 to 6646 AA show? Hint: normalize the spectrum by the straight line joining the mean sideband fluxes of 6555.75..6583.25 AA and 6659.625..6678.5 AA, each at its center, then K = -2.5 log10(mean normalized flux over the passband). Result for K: 0.49 mag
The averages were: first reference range 67.6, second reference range 29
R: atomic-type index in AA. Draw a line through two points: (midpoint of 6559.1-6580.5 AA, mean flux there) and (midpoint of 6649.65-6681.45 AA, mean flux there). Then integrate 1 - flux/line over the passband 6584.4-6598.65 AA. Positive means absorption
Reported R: 7.8 AA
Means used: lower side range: 77.9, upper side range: 29.8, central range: 30.2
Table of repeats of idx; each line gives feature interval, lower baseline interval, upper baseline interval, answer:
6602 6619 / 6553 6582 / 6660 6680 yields 7.0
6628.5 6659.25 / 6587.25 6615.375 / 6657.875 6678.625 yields -3.2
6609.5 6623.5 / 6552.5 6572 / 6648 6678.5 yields 6.0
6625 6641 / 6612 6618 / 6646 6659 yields 0.7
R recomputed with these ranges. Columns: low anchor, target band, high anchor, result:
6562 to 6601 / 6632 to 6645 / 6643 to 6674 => 1.6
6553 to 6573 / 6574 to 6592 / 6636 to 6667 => 9.1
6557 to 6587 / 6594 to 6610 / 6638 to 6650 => 7.5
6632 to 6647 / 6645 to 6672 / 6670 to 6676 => -0.6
